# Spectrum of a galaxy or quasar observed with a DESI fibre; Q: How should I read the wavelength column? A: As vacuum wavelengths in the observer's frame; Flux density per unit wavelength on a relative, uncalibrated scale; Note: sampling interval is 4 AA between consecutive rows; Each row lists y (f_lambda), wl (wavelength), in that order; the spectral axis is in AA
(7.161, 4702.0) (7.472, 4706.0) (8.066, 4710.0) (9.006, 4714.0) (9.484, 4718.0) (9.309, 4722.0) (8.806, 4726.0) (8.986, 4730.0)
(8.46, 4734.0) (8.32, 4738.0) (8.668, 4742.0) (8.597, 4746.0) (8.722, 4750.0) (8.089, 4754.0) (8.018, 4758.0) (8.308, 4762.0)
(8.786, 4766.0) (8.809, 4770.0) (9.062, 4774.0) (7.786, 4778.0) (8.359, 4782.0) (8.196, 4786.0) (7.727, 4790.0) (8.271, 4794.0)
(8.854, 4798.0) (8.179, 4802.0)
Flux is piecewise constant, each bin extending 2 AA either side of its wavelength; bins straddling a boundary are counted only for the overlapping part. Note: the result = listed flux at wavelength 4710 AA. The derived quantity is 8.066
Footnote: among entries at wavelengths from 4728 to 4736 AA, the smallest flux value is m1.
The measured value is 8.46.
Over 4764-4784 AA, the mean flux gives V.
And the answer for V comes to 8.56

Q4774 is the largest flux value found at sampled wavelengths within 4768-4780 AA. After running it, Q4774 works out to 9.062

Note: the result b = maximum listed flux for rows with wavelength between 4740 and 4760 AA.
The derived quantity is 8.722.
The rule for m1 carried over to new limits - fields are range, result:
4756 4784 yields 7.786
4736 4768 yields 8.018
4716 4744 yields 8.32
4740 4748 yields 8.597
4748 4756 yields 8.089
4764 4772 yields 8.786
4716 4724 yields 9.309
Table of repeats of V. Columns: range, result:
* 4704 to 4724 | 8.67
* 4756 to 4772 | 8.48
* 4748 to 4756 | 8.41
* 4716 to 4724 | 9.4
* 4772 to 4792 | 8.23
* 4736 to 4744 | 8.49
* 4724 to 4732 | 8.9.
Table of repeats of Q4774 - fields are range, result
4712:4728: 9.484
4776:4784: 8.359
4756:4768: 8.786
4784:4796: 8.271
